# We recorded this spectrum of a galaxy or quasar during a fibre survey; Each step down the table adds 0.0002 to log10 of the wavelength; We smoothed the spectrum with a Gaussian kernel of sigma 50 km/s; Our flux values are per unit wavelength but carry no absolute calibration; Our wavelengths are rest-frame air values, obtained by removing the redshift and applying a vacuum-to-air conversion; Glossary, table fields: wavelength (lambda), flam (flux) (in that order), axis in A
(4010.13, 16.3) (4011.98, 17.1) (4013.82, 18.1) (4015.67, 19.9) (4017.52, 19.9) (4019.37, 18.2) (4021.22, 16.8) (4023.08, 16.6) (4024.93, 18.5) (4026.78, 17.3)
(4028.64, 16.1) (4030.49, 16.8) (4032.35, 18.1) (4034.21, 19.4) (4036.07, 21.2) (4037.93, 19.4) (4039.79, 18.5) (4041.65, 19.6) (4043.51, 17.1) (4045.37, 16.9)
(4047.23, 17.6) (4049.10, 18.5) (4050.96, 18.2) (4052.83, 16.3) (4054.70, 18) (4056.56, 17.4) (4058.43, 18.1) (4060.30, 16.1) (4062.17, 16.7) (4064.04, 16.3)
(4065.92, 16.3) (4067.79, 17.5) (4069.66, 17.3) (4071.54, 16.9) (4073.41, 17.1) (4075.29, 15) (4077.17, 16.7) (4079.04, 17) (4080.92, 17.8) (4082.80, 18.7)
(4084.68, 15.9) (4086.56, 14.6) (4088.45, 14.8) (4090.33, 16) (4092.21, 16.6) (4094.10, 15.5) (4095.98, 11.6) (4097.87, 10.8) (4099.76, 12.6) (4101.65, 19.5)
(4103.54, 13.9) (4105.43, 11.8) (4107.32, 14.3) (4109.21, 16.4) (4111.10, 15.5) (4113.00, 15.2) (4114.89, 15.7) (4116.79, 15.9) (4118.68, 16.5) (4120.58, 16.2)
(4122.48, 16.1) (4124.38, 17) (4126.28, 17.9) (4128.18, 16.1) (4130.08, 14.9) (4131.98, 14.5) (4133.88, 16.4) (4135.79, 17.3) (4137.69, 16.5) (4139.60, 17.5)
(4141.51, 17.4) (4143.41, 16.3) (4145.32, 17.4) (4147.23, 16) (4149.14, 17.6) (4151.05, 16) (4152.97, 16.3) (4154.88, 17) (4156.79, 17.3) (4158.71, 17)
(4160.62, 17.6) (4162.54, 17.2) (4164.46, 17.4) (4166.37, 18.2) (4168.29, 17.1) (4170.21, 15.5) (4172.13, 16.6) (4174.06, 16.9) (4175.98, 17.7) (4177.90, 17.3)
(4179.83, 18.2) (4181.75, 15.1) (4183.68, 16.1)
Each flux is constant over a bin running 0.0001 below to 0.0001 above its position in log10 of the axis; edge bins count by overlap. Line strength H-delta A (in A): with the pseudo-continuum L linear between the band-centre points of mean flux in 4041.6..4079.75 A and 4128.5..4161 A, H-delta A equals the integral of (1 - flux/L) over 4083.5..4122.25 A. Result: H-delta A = 4.3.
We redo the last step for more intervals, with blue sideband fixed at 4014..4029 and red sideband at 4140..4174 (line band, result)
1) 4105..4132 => 2.4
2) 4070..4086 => 0.6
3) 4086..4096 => 1.3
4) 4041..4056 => 0.0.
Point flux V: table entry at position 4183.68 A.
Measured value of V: 16.1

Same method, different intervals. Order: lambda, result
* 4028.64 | 16.1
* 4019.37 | 18.2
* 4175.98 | 17.7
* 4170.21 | 15.5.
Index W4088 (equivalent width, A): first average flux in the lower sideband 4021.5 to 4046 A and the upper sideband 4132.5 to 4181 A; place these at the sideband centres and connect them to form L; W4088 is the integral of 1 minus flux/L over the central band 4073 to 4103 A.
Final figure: 3.5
